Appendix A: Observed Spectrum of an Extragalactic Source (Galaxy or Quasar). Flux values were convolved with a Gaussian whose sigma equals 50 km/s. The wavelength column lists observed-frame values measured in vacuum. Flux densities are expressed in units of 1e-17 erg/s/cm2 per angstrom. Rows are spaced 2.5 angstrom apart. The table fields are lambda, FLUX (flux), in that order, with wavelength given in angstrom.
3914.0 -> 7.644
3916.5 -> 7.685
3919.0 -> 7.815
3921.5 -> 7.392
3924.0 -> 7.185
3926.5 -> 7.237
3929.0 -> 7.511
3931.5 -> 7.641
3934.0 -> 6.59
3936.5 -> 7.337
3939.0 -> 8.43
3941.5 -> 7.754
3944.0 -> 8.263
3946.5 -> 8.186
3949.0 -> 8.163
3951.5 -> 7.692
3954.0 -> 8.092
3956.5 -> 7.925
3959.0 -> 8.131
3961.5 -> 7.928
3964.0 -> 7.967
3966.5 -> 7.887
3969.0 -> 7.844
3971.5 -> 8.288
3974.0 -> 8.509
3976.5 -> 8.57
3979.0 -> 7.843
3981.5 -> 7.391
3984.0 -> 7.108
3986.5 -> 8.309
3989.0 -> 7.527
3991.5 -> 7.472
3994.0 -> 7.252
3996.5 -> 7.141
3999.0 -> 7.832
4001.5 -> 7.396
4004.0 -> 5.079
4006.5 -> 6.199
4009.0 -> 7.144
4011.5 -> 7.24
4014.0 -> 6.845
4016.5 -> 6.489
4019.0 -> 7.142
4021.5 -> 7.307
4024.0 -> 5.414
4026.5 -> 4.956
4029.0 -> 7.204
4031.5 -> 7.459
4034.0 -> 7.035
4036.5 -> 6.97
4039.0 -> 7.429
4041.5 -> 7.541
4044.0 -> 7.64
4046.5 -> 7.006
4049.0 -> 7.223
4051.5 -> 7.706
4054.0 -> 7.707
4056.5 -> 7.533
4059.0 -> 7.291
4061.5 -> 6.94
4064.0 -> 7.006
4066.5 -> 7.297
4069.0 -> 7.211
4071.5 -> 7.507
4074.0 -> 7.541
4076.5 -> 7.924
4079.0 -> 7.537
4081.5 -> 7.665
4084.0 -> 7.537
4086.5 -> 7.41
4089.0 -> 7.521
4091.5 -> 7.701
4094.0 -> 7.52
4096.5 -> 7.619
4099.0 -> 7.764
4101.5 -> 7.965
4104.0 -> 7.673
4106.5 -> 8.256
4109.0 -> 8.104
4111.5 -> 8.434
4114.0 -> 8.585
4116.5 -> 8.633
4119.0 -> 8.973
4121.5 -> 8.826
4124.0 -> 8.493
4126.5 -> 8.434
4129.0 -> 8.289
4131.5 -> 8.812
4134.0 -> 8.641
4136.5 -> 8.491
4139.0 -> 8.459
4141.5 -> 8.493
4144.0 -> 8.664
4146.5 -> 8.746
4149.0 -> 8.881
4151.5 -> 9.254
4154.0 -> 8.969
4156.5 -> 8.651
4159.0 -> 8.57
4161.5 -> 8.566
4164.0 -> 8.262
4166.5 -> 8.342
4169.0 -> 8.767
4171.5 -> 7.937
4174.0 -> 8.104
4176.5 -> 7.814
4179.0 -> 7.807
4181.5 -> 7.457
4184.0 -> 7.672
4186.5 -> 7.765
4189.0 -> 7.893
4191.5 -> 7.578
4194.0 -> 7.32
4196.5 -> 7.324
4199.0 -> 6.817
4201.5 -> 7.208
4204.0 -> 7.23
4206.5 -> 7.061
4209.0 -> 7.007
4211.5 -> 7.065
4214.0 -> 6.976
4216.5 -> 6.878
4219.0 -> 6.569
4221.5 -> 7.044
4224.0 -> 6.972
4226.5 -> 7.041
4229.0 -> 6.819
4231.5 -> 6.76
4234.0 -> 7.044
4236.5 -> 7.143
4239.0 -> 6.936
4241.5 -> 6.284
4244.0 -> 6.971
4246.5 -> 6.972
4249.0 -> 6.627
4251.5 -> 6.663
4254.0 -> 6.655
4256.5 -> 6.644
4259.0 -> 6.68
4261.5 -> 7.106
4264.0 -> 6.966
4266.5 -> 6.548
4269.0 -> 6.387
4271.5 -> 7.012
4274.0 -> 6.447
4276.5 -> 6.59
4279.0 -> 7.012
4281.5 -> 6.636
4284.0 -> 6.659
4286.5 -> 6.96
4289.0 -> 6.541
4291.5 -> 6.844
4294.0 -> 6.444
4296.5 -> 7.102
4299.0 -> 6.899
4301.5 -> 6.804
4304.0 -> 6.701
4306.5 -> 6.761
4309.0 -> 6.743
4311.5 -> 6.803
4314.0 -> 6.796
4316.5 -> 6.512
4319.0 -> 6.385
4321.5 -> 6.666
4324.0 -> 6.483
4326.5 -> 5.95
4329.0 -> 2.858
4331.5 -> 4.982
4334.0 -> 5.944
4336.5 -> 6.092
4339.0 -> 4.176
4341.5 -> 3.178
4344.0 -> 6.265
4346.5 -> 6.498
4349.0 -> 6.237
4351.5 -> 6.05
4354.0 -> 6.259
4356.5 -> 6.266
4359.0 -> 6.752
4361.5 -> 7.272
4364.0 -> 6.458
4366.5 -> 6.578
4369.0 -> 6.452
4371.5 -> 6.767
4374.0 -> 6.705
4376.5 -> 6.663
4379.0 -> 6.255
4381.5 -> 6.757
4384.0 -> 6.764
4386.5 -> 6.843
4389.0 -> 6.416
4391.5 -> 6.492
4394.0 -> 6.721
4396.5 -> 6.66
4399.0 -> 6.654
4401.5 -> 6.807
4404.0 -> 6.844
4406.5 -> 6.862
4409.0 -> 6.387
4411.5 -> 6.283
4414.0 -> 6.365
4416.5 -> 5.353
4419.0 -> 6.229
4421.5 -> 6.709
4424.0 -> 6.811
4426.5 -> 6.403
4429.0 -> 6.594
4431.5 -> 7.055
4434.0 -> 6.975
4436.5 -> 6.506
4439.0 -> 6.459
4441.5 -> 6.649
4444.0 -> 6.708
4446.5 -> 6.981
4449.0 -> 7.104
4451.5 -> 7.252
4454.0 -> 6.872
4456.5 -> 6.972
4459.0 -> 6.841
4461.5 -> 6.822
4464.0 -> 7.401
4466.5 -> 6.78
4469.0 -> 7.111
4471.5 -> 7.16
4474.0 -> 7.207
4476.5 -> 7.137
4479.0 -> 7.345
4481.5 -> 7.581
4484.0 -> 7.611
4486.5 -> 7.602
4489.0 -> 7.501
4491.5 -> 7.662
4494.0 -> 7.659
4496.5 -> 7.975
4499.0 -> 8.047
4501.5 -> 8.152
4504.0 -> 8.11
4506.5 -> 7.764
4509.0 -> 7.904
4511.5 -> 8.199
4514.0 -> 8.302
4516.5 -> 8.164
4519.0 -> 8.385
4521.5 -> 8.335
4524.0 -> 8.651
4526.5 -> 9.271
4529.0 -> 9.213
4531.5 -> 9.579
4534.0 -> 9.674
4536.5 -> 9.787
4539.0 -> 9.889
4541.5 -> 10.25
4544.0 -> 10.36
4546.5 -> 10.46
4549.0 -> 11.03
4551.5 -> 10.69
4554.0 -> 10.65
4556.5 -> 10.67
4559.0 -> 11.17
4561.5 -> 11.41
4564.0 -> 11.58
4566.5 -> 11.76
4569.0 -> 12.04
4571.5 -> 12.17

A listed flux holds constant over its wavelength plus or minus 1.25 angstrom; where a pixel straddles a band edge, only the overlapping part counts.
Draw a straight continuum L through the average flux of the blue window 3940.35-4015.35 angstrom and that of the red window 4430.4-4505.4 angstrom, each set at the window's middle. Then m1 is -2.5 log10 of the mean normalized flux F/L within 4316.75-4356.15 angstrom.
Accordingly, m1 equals 0.287 mag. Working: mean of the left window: 7.63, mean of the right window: 7.24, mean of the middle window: 5.64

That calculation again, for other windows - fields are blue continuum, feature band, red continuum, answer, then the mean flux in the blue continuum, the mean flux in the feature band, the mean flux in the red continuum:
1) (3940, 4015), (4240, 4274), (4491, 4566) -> 0.25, 7.64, 6.72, 9.34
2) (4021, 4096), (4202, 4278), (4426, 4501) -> 0.06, 7.26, 6.84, 7.15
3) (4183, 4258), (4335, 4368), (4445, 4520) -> 0.21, 7.03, 6.01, 7.51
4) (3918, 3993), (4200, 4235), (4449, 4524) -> 0.11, 7.8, 6.98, 7.59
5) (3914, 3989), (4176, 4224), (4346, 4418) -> -0.03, 7.81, 7.27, 6.53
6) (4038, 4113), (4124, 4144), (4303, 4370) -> -0.18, 7.58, 8.52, 6.07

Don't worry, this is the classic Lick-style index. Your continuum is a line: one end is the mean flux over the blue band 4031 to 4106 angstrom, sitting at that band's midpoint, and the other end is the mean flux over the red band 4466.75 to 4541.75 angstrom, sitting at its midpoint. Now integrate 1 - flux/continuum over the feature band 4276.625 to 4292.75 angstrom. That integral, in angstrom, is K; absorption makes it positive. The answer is 2.2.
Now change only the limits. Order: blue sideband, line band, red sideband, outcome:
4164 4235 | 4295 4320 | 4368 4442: 0.8 angstrom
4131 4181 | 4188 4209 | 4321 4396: 1.9 angstrom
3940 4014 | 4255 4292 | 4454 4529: 4.6 angstrom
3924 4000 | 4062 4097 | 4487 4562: 2.5 angstrom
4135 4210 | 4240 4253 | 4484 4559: 2.4 angstrom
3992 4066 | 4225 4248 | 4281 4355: -1.7 angstrom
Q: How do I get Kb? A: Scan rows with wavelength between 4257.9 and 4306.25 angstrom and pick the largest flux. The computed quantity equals 7.106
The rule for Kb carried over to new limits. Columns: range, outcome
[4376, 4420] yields 6.862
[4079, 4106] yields 7.965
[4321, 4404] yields 7.272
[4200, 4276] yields 7.23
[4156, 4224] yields 8.767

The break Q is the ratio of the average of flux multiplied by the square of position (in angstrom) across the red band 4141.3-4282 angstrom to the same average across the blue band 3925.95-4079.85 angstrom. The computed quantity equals 1.1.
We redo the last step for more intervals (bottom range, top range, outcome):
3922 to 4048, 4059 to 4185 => 1.17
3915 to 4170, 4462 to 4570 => 1.43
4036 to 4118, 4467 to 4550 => 1.35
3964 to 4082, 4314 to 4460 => 1.04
